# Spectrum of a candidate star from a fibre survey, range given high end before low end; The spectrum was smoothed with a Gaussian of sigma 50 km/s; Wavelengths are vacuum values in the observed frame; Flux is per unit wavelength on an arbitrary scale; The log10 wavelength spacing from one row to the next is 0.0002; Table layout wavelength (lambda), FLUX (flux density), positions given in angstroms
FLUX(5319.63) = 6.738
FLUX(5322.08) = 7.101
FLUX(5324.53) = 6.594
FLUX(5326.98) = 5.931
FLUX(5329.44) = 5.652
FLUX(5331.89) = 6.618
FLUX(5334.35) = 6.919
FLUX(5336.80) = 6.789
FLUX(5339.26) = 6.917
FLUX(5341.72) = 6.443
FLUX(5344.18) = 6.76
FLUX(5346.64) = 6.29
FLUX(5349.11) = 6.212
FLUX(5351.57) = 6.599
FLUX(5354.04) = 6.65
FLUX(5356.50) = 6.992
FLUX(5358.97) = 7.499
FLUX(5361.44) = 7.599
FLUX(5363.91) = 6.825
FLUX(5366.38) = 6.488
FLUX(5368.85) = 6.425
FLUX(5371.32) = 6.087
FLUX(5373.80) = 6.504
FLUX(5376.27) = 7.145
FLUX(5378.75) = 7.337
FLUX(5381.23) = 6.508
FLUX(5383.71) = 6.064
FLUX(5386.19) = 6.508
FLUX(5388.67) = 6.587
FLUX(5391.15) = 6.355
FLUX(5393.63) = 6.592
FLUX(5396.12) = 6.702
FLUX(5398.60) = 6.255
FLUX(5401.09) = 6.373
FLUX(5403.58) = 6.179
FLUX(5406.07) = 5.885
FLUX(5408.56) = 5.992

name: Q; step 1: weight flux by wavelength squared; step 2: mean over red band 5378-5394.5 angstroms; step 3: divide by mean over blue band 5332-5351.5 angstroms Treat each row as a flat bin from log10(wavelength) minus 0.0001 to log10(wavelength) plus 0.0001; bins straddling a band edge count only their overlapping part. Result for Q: 1.0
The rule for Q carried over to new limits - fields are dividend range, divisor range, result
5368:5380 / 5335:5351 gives 1.03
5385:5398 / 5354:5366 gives 0.93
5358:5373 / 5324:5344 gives 1.06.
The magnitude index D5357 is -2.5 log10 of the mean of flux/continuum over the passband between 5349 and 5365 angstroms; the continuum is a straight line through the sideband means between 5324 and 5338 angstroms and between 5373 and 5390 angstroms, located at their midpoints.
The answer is -0.07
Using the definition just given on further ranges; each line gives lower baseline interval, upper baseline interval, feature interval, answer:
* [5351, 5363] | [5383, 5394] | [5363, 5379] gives 0.02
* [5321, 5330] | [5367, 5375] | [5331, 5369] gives -0.07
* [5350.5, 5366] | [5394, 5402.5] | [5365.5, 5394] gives 0.02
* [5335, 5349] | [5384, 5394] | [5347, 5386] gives -0.03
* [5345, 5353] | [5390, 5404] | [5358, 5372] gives -0.07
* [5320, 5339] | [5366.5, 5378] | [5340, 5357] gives 0.00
